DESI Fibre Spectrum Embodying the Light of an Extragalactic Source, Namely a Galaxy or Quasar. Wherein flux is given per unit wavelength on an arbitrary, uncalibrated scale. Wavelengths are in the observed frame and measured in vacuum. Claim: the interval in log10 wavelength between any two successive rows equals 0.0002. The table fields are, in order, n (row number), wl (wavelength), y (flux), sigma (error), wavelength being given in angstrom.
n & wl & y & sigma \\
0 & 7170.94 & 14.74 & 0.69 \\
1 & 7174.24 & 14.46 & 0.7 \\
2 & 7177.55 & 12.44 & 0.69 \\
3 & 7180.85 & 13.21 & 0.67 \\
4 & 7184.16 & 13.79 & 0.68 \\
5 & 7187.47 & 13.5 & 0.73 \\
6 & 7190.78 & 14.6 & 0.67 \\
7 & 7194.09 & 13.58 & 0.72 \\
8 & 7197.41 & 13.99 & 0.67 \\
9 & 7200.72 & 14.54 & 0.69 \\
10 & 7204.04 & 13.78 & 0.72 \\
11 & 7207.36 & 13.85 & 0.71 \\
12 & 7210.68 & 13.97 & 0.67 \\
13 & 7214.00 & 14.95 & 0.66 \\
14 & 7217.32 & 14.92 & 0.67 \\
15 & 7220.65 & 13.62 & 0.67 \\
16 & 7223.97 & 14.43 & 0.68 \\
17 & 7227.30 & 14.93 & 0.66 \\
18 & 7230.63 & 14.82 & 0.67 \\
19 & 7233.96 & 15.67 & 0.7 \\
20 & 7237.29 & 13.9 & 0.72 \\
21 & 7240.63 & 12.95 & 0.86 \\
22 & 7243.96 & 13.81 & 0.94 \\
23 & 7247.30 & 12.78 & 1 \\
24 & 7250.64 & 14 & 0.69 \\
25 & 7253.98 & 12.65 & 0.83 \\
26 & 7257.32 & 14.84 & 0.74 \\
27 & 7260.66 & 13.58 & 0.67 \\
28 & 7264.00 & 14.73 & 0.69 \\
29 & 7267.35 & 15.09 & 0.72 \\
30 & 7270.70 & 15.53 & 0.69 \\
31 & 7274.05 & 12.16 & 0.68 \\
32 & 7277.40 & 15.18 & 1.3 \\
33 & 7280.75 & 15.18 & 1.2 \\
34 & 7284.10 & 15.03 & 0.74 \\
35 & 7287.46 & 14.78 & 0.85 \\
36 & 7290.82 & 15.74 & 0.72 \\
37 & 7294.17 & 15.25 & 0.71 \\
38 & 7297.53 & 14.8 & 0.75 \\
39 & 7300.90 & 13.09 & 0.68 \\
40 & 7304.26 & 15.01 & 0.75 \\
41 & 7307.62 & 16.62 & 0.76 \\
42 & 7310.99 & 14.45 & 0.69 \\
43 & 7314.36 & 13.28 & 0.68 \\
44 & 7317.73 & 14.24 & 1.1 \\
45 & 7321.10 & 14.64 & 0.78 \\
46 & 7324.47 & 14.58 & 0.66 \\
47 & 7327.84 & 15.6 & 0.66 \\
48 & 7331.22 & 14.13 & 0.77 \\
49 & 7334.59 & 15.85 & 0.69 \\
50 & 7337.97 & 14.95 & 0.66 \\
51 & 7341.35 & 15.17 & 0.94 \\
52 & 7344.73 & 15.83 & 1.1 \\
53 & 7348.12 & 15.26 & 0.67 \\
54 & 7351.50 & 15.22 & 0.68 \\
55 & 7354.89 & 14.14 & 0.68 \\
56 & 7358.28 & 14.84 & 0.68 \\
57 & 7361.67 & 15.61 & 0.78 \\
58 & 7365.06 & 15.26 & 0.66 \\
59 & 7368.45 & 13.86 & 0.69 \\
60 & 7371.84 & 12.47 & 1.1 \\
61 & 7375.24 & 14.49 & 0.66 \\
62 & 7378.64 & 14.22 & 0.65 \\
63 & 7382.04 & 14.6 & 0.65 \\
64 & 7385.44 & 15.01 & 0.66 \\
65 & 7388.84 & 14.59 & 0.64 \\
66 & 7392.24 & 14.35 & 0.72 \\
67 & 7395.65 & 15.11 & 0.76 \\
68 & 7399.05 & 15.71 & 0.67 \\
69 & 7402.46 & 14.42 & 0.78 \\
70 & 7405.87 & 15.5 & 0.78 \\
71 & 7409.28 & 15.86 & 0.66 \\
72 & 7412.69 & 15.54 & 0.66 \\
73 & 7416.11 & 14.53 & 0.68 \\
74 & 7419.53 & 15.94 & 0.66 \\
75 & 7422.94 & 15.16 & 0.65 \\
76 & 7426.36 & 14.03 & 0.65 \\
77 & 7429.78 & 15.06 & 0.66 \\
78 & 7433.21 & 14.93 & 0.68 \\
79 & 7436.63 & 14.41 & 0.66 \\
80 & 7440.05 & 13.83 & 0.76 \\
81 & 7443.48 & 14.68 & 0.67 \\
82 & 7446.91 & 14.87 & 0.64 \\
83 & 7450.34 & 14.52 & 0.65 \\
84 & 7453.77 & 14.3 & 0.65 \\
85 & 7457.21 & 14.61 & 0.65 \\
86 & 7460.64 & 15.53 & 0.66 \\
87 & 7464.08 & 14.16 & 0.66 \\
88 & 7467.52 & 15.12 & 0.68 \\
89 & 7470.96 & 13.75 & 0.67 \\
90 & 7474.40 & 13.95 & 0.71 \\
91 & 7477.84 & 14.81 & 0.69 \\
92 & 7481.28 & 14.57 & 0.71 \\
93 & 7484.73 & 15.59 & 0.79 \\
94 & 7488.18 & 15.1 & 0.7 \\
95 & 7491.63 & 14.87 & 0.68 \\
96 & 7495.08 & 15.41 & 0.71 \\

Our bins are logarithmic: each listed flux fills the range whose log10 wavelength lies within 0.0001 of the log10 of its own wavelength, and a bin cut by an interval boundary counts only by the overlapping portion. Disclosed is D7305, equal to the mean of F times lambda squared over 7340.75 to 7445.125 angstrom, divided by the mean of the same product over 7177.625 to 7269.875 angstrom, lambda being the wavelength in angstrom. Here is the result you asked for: 1.1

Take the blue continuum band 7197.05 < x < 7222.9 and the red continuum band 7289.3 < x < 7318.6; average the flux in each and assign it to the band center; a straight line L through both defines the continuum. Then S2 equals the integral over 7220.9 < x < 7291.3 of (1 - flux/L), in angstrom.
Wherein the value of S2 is 0.7 angstrom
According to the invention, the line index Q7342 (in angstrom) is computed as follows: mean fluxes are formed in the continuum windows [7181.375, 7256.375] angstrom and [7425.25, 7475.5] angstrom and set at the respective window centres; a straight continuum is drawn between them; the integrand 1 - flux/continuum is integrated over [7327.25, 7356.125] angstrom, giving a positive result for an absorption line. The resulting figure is -1.7 angstrom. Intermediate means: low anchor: 14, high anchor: 14.5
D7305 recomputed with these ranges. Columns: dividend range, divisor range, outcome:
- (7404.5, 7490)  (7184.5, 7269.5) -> 1.11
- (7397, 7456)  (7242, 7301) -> 1.08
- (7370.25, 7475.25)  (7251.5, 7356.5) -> 1.03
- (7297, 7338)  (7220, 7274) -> 1.06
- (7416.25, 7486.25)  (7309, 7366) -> 1.02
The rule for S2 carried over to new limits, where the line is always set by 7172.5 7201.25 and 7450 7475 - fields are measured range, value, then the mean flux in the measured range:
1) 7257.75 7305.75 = -2.2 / 14.7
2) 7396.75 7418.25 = -1.4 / 15.3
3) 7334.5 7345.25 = -0.9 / 15.3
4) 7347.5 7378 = -0.6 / 14.5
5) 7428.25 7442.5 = -0.1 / 14.6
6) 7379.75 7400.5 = -0.8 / 14.9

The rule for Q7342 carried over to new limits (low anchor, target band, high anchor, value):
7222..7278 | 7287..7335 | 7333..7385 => -0.89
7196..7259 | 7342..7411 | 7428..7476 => -1.99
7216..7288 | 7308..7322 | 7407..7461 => 0.12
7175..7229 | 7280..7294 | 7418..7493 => -0.92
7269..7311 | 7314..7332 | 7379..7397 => 0.34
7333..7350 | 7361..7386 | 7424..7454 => 1.25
